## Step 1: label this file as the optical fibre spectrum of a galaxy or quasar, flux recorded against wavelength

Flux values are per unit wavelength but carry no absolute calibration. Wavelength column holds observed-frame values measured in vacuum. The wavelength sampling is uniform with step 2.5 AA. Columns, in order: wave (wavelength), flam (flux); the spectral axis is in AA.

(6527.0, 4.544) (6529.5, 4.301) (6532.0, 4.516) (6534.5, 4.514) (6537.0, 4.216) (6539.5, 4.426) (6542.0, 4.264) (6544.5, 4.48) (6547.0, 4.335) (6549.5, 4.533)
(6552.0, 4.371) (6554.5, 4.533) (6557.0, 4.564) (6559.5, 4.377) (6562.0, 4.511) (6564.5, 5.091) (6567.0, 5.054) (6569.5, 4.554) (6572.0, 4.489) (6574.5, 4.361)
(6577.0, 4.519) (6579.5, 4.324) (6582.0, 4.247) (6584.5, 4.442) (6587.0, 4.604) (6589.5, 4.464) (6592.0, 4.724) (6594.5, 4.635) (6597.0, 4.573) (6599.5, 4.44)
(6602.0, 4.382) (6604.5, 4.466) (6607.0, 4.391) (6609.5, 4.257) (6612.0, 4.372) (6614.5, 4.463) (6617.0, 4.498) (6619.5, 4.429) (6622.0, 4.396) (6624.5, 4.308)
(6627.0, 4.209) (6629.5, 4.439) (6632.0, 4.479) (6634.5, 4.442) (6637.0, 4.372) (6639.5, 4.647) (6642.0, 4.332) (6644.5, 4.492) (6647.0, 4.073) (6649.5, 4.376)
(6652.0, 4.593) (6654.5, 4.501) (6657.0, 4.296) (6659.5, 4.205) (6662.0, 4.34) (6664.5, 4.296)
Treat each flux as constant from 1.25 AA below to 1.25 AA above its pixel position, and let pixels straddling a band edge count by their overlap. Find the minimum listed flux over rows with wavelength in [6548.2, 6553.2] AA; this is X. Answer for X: 4.371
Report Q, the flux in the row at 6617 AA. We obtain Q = 4.498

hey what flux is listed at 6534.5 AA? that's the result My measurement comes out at 4.514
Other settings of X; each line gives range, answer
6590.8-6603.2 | 4.382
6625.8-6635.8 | 4.209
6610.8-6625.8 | 4.308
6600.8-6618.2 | 4.257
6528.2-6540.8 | 4.216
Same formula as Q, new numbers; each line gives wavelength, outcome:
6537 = 4.216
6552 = 4.371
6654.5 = 4.501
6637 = 4.372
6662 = 4.34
